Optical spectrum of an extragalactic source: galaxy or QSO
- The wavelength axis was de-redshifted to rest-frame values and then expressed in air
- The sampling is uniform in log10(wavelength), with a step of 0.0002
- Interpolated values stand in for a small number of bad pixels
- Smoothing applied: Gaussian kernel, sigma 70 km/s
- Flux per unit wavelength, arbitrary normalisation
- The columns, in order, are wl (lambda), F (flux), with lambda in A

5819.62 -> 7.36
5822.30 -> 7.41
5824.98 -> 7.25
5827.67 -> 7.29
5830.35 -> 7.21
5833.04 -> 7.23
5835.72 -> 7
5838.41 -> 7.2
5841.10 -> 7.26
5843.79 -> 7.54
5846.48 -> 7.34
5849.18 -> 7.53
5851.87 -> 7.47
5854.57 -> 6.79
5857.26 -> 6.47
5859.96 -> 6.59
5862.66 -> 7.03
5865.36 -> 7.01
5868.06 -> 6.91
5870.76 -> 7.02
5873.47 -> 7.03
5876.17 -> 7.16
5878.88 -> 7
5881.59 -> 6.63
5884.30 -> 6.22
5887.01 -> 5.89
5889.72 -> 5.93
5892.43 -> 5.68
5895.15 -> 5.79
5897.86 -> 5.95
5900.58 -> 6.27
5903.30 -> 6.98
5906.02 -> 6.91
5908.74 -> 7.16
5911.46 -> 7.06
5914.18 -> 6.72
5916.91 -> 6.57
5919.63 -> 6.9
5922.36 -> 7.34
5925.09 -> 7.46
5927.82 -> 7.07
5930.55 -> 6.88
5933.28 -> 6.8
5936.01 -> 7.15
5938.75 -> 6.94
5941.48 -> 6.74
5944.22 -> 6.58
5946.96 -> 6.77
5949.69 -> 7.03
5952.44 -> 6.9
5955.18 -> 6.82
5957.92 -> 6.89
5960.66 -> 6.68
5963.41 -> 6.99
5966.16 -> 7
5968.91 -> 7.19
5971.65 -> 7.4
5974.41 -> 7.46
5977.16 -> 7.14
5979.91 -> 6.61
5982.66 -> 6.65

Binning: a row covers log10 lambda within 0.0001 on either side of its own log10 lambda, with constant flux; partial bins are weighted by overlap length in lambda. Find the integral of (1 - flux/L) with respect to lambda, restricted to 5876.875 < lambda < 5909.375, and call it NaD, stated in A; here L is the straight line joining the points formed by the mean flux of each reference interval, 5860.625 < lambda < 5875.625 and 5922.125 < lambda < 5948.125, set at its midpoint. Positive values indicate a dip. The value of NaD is 2.9 A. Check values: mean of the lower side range 6.99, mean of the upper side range 6.96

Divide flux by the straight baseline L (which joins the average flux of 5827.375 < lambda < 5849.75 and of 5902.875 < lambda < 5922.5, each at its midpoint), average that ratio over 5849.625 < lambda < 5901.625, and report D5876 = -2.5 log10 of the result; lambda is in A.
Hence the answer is 0.08 mag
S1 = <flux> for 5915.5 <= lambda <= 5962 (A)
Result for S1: 6.91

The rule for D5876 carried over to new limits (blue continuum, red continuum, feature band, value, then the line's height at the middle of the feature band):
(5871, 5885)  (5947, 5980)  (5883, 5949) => 0.04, 6.92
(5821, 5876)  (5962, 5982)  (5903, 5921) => 0.03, 7.11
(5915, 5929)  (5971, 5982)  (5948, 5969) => 0.03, 7.09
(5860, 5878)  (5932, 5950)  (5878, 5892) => 0.11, 6.96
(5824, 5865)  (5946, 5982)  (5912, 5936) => 0.01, 7.04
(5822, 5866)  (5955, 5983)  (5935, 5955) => 0.03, 7.03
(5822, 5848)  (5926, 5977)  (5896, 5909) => 0.08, 7.09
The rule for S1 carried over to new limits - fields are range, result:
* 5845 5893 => 6.78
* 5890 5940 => 6.74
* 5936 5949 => 6.82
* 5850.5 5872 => 6.91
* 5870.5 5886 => 6.81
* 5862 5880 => 7.02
